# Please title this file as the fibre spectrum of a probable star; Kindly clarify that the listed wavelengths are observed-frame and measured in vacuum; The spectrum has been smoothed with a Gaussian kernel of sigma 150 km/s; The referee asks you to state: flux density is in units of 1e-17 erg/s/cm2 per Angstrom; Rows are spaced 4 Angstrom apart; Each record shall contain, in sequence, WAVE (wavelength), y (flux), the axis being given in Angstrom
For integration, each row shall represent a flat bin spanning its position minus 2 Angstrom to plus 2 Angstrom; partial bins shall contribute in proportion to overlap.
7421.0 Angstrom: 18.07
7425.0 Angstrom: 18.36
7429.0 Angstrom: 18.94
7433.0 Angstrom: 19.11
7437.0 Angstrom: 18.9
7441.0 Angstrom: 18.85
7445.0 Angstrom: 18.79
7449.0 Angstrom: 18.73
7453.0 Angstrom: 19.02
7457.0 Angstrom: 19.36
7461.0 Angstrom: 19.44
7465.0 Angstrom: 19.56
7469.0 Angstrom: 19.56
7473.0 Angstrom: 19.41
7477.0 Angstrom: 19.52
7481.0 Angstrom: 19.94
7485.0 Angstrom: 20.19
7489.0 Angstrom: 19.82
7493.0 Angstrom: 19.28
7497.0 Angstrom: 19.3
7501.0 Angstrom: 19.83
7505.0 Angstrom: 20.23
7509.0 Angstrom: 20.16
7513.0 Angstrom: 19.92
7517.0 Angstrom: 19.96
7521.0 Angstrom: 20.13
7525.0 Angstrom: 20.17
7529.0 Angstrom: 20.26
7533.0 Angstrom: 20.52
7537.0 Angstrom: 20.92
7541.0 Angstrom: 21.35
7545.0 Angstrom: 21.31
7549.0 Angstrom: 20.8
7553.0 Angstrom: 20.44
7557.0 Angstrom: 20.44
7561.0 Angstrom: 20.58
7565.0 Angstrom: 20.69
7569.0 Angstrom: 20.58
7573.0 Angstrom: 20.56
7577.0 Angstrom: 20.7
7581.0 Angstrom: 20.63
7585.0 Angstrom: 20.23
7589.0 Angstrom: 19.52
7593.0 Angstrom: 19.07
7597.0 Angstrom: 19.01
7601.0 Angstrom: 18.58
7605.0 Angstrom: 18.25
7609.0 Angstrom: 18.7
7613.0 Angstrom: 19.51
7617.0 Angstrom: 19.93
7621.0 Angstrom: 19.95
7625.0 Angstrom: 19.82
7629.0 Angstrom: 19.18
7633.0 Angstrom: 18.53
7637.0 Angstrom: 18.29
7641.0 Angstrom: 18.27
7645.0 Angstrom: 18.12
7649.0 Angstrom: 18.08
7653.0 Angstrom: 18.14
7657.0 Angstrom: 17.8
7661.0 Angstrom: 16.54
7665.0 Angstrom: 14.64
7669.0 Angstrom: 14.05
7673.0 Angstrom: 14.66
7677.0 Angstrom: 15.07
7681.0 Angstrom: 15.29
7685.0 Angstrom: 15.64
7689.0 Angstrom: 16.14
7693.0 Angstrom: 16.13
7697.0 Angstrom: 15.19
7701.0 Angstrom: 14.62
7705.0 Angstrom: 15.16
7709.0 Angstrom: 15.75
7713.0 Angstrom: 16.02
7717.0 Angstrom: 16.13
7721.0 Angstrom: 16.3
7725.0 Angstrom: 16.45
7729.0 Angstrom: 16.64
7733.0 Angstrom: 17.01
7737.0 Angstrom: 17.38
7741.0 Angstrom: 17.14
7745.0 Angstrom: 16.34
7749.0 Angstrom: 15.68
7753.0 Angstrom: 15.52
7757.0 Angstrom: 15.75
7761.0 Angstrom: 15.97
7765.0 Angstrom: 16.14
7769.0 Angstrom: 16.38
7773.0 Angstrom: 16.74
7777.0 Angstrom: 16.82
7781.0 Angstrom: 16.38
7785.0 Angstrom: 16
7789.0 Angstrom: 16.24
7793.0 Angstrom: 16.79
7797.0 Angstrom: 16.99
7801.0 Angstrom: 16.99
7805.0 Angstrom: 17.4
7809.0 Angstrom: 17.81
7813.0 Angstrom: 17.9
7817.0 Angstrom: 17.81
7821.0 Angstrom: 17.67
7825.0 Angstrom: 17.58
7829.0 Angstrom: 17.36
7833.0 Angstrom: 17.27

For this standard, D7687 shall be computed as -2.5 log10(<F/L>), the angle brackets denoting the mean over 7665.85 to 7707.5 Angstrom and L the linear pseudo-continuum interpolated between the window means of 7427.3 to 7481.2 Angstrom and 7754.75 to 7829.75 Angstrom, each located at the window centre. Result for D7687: 0.16 mag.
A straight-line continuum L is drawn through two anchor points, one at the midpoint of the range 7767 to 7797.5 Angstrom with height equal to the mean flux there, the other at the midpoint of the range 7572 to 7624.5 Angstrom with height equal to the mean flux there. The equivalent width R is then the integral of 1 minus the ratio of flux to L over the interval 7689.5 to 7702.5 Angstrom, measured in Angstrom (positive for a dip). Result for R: 1.83 Angstrom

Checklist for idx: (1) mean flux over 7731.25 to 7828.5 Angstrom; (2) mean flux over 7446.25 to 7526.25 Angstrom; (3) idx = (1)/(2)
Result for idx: 0.85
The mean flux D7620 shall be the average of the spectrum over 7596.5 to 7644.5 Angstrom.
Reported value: 19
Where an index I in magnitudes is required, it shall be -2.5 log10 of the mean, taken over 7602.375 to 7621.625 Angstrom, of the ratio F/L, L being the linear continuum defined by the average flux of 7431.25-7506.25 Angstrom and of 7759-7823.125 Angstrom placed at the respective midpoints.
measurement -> -0.05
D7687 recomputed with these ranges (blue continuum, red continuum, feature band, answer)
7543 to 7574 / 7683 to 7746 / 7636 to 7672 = 0.06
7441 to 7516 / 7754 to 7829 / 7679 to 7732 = 0.11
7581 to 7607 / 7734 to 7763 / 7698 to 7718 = 0.10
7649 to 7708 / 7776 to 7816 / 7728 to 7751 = -0.02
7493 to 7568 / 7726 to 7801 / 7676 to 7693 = 0.14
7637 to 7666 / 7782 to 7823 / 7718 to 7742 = 0.03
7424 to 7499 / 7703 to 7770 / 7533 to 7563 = -0.14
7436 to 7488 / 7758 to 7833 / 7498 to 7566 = -0.09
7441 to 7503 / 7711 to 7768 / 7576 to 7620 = -0.09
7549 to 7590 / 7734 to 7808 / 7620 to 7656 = 0.03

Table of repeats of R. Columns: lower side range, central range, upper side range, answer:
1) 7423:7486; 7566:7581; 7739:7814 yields -2.0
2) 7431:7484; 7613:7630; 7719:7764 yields -2.1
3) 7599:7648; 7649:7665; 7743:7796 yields 1.0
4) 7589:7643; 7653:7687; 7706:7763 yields 4.1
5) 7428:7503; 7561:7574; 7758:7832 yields -1.4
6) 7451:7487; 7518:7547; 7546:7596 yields -0.9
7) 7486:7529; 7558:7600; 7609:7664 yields -2.1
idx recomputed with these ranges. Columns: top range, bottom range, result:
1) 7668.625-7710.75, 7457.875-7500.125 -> 0.78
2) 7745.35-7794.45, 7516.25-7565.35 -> 0.79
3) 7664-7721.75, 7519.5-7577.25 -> 0.75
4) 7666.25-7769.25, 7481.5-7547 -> 0.78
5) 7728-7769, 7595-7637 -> 0.86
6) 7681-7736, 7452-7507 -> 0.81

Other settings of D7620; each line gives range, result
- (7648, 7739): 16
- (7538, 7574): 20.8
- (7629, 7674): 17.2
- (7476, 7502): 19.7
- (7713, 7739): 16.6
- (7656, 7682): 15.4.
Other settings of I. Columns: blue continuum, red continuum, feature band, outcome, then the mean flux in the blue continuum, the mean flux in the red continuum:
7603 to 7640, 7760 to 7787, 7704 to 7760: 0.06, 19.1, 16.4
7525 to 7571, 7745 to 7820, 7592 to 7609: 0.06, 20.7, 16.6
